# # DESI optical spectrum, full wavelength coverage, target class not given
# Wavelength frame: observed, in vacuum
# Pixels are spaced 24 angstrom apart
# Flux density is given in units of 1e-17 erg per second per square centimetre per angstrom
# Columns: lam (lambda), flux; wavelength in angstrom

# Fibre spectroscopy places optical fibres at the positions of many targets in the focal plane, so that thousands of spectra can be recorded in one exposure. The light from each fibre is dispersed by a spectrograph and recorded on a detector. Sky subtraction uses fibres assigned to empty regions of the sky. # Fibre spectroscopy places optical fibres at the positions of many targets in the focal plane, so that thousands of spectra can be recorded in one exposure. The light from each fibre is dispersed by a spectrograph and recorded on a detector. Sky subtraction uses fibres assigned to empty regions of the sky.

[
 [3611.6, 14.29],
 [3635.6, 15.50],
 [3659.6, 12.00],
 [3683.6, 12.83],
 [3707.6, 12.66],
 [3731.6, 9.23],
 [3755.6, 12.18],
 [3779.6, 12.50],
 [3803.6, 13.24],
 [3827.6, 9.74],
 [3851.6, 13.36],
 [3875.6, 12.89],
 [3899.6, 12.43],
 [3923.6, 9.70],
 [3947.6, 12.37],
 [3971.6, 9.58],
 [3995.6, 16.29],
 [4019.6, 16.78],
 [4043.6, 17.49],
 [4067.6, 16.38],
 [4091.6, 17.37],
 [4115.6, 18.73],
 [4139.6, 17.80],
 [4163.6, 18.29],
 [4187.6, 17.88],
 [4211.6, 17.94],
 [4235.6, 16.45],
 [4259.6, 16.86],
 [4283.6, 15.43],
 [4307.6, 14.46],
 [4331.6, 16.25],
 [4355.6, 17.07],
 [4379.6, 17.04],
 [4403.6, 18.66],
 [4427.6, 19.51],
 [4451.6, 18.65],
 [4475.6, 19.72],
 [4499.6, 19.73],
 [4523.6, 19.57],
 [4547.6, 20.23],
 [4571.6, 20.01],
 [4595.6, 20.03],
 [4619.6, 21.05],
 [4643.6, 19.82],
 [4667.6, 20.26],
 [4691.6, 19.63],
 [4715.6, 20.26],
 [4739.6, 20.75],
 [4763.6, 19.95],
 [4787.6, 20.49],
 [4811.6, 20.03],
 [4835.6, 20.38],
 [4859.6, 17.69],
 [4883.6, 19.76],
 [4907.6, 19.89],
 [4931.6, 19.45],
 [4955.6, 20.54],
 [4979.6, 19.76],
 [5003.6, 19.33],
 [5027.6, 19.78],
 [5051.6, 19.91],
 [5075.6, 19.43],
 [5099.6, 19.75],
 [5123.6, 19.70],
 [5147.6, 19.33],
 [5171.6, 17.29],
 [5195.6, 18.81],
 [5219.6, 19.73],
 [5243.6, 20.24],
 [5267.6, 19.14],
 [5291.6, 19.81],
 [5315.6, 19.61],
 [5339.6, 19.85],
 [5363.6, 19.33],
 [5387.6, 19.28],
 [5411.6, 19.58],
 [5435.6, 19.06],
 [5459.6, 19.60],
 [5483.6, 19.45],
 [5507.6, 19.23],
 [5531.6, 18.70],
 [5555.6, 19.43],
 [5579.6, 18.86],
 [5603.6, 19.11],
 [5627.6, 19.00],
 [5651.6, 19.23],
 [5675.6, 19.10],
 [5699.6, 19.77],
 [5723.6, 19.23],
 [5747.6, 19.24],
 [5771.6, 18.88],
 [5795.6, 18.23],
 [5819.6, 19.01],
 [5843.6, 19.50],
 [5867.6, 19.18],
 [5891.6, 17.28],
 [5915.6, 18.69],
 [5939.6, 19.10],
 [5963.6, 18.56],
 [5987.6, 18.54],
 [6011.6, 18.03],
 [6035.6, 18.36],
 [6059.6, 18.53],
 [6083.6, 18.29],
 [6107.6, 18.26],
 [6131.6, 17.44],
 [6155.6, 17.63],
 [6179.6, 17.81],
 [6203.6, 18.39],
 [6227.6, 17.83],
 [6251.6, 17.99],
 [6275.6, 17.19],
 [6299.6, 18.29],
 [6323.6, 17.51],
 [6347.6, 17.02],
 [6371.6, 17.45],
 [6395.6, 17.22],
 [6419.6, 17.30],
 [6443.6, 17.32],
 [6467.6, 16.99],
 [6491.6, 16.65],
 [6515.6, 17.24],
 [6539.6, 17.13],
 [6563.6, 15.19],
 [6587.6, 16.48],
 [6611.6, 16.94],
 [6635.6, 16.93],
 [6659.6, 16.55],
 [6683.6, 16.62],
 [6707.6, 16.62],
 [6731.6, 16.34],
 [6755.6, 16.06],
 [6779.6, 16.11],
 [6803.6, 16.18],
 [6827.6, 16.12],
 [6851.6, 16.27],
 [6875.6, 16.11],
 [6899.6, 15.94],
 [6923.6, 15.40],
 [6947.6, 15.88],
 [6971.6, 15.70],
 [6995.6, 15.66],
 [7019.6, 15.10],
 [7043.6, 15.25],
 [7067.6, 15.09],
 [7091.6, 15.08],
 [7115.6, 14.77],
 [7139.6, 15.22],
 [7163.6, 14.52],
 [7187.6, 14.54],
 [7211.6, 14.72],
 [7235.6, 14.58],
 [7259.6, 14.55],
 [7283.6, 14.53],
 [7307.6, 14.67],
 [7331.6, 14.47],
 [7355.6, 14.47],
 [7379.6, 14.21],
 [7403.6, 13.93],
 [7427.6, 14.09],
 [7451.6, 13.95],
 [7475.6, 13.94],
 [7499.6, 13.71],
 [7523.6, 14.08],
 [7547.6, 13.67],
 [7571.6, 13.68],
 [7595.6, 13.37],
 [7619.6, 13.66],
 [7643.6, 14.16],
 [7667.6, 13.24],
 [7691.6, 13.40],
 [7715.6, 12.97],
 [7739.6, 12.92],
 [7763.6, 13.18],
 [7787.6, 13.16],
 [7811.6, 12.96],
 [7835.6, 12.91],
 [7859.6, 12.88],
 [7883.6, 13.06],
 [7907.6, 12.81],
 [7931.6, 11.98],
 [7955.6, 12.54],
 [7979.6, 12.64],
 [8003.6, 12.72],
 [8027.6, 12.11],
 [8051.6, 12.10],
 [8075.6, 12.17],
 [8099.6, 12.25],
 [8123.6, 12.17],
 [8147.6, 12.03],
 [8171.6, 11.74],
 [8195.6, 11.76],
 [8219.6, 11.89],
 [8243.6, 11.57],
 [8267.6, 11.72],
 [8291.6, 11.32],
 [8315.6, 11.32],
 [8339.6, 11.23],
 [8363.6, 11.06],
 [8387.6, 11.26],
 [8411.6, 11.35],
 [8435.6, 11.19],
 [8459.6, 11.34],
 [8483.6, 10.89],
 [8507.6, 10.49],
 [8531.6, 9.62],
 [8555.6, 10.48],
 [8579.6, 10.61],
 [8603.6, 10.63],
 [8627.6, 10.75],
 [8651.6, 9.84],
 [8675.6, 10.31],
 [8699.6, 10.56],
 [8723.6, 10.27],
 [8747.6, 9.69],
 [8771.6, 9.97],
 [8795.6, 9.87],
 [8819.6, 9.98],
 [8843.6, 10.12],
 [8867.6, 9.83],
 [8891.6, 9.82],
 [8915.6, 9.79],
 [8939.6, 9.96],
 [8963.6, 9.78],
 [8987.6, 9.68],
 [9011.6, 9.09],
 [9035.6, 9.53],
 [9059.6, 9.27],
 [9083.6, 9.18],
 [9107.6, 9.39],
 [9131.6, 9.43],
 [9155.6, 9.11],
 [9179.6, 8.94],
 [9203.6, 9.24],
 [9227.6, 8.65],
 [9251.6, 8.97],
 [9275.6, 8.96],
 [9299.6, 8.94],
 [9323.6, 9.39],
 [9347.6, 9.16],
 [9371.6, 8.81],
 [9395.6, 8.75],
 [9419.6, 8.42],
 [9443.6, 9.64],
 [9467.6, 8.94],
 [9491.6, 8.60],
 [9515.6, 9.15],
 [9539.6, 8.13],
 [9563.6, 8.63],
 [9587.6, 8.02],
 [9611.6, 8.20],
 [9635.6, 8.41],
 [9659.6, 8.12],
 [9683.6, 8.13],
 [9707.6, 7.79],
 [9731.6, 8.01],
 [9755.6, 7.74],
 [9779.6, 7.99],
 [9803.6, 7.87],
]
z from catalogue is 0.00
